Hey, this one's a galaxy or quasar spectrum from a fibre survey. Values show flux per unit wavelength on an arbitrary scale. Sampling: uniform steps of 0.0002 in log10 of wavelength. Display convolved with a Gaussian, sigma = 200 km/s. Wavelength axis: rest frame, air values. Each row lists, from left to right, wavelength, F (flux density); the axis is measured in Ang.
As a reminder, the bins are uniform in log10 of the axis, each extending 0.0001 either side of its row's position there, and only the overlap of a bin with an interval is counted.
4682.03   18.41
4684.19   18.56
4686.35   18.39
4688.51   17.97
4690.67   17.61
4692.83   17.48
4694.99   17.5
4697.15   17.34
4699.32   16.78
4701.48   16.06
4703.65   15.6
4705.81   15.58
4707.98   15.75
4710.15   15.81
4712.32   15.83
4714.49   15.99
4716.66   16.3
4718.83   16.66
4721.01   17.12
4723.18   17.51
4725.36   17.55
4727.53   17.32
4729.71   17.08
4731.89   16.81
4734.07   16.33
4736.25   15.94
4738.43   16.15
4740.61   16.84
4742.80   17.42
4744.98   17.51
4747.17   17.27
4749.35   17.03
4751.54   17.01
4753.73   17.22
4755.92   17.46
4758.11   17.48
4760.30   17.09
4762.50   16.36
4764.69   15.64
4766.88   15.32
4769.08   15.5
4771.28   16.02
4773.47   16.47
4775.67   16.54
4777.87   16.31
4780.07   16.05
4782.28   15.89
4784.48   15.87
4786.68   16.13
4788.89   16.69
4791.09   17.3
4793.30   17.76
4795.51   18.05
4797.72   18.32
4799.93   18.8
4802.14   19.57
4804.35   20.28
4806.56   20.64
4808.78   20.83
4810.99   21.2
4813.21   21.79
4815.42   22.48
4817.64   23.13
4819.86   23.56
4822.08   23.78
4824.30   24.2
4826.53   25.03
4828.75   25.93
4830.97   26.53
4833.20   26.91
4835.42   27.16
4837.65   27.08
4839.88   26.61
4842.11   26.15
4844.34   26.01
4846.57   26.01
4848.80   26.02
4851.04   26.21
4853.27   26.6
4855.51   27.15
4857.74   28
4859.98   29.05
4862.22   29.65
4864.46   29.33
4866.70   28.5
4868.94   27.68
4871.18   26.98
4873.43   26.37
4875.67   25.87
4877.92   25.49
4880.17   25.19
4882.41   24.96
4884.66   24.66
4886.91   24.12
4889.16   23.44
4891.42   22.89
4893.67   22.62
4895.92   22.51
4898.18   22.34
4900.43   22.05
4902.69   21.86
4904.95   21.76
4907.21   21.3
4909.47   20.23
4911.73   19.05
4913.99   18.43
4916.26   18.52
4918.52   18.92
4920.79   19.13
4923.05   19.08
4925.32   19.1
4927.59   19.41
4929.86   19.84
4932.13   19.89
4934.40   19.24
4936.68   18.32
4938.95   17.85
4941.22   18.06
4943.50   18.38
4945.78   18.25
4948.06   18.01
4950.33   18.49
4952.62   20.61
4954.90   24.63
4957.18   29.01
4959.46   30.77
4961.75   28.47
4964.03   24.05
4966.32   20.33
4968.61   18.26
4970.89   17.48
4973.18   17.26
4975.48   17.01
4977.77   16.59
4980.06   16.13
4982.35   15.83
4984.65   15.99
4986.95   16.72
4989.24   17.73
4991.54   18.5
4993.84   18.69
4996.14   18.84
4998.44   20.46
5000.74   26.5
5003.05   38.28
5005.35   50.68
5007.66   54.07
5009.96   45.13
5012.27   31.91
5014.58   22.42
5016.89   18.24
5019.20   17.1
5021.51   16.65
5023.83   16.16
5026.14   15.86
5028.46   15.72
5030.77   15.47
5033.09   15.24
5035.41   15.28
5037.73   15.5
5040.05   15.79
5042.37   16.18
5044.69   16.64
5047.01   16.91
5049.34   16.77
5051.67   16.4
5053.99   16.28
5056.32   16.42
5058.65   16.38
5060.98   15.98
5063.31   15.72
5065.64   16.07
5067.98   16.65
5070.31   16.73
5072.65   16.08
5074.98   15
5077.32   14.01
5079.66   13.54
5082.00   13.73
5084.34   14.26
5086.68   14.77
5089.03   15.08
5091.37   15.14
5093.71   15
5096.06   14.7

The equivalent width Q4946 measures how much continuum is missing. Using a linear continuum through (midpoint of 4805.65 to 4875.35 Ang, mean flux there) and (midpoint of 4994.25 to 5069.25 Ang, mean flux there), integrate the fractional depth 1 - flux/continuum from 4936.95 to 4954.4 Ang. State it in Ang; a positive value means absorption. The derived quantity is 3.4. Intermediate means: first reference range 25.7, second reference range 21.2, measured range 18.7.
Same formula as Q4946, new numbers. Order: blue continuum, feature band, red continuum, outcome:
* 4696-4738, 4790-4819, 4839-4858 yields 3.9 Ang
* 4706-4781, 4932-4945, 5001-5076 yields 0.6 Ang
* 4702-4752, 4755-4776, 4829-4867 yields 3.8 Ang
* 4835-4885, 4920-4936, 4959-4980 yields 2.5 Ang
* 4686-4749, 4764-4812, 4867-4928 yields 3.9 Ang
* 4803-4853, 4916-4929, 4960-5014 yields 2.9 Ang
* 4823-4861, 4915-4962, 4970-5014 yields 9.2 Ang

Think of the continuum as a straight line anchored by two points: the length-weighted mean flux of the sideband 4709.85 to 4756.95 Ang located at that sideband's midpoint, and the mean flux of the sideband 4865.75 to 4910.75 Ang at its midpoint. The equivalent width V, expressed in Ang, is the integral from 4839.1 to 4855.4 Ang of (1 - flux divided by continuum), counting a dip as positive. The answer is -3.1 Ang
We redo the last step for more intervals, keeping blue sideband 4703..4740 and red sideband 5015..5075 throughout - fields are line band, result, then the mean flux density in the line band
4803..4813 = -2.7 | 20.8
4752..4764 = -0.5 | 17.1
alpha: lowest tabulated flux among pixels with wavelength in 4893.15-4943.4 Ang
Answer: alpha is 17.85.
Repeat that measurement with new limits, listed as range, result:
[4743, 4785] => 15.32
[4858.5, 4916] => 18.43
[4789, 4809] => 17.3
